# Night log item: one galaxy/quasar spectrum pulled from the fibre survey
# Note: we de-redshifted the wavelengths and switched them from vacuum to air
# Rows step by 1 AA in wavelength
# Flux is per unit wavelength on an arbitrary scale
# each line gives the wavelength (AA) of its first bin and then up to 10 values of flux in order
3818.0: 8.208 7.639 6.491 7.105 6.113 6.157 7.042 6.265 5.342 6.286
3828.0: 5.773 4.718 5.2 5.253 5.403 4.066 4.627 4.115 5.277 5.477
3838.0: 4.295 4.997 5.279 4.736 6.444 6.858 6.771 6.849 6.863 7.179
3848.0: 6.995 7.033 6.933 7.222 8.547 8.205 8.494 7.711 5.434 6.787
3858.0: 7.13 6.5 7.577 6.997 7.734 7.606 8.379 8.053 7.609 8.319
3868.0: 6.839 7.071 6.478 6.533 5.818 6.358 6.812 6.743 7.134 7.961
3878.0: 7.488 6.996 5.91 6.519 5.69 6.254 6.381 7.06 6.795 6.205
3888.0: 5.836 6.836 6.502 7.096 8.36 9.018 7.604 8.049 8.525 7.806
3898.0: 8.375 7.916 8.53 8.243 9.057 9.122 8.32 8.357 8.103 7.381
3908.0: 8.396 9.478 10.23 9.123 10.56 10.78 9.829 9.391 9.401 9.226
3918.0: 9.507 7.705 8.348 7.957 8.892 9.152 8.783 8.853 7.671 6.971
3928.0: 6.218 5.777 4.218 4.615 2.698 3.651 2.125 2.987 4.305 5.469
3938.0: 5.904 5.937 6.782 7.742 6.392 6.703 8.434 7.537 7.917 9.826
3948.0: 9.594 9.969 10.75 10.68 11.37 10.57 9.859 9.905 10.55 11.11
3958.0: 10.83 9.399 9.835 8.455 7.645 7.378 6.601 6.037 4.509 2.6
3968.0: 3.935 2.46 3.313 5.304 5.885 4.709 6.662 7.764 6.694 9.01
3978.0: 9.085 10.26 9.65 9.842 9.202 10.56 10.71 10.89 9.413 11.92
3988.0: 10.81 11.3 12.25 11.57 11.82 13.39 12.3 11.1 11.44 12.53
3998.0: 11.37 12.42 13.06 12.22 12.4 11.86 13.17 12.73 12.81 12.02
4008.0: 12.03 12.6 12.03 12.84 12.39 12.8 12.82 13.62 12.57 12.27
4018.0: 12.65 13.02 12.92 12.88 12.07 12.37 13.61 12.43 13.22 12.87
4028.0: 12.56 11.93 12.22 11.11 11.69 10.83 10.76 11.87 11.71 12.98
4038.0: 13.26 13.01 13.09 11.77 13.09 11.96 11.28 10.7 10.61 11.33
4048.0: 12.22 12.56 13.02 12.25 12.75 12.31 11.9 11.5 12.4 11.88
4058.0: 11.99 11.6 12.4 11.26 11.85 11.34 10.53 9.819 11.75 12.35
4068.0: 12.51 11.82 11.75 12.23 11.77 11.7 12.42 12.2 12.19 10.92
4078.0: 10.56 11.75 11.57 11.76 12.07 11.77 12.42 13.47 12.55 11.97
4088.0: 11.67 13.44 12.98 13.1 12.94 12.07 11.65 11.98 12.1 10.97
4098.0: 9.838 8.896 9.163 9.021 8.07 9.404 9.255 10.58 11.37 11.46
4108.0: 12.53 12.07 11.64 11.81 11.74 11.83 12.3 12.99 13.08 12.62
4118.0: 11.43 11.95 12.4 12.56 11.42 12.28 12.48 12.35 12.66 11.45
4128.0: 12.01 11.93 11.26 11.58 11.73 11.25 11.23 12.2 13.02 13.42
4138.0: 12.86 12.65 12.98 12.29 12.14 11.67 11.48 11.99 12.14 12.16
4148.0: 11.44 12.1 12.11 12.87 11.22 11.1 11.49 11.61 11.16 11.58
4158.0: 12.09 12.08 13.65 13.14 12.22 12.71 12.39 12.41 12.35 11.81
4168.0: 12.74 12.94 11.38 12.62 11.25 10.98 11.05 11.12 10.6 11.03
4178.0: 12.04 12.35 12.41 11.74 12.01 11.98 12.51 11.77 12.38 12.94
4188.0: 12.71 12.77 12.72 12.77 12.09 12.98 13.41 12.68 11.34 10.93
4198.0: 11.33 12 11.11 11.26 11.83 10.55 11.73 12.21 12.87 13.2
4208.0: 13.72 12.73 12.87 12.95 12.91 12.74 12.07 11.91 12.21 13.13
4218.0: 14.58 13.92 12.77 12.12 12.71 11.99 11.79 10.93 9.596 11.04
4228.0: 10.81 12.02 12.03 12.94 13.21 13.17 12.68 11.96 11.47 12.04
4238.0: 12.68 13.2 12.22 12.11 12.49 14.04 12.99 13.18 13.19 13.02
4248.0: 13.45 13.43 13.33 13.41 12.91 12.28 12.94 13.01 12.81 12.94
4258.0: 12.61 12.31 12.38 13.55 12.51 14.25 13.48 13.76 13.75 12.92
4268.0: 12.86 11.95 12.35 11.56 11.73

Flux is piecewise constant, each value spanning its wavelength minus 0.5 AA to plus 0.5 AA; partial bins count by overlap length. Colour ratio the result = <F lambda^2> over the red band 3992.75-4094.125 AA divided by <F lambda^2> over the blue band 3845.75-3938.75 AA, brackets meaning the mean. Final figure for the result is 1.79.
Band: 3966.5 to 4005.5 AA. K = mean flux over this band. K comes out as 9.68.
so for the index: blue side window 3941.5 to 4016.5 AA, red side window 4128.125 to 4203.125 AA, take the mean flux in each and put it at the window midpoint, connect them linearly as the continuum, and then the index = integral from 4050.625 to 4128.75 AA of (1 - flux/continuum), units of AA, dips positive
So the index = -4.2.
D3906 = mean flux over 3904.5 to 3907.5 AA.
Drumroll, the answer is 7.95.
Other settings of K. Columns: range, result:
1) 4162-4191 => 12.1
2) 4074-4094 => 12.2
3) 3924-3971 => 7.09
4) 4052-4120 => 11.7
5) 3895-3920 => 8.86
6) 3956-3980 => 7.07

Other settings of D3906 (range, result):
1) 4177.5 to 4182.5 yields 12.1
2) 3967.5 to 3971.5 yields 3.75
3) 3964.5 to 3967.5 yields 4.38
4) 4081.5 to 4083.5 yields 11.9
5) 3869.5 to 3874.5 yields 6.4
